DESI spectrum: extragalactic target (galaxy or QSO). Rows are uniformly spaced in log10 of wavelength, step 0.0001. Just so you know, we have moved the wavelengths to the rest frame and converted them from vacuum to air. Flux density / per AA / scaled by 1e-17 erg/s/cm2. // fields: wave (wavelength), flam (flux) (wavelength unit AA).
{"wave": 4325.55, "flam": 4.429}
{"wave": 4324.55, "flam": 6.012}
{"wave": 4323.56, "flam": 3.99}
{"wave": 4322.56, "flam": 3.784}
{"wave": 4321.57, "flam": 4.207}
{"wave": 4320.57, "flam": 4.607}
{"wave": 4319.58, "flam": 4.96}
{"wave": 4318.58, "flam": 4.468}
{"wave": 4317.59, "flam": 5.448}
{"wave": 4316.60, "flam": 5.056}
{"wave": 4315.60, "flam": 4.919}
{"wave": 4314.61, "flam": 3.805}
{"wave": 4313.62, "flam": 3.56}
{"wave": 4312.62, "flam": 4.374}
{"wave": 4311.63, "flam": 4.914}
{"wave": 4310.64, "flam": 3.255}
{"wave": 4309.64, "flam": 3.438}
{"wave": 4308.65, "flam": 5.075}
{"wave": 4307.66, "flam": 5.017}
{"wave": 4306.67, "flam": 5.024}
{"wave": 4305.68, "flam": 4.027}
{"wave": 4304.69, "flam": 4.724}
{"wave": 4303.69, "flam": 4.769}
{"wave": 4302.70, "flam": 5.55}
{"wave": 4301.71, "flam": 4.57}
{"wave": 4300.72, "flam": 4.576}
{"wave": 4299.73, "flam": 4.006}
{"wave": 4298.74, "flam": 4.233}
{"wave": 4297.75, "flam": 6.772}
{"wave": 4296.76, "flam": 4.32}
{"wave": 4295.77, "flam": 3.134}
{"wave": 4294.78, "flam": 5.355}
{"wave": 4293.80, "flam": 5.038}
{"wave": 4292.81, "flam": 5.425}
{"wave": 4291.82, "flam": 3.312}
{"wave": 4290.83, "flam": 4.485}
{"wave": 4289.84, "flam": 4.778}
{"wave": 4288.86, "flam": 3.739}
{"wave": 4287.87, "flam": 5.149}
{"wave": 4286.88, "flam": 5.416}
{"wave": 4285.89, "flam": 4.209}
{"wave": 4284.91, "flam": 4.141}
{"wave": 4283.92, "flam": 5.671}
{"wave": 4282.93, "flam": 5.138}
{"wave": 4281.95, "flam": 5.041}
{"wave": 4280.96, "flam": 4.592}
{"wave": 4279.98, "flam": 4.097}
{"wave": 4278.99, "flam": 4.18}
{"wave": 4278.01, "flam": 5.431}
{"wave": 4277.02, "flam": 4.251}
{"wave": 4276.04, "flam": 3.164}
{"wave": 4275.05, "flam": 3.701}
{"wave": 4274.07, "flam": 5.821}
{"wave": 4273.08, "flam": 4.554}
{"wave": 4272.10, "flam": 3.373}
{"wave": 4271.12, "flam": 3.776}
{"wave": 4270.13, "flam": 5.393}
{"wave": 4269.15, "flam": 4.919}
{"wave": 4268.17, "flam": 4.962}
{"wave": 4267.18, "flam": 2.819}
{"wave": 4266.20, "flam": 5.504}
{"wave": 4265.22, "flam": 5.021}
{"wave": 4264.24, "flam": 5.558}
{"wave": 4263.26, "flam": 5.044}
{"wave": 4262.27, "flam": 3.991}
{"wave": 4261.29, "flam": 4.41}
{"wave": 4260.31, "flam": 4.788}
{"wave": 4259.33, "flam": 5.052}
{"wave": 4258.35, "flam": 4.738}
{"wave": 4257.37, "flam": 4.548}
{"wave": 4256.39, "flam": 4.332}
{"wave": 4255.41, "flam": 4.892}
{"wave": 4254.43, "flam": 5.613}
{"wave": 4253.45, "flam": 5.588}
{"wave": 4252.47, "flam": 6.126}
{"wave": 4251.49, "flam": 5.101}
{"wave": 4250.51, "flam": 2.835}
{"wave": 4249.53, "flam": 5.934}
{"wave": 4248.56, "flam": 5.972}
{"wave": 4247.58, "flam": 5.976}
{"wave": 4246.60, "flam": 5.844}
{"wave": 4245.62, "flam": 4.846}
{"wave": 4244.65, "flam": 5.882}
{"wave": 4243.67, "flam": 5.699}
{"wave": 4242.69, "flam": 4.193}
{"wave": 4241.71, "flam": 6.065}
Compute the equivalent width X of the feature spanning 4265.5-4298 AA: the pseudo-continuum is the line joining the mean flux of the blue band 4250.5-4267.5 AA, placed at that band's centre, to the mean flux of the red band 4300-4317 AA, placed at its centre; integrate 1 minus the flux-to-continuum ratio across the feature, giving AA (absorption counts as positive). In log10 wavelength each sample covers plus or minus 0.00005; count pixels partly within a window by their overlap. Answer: 0.7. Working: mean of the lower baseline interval 4.85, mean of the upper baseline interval 4.5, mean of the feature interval 4.58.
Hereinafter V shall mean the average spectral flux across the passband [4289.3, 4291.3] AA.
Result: 4.62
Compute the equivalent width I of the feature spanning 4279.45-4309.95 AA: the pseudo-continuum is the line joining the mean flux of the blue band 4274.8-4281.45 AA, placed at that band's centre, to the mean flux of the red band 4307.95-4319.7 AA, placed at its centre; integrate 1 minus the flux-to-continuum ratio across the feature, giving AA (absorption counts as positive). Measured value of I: -2.5 AA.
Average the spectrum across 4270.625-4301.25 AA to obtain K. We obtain 4.55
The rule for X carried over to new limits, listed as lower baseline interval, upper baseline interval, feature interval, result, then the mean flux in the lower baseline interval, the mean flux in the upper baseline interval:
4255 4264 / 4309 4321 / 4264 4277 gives 0.4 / 4.67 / 4.41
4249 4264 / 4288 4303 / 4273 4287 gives 0.3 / 4.88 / 4.62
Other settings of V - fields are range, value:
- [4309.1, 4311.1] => 3.38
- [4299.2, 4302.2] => 4.38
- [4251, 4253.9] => 5.6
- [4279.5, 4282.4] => 4.57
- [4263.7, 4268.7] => 4.78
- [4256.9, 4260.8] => 4.79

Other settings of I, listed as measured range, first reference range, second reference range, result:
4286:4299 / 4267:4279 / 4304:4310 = -0.6 AA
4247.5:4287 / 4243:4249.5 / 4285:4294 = 3.0 AA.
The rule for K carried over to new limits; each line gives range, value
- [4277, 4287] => 4.74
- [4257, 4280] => 4.55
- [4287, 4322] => 4.58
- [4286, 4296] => 4.61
